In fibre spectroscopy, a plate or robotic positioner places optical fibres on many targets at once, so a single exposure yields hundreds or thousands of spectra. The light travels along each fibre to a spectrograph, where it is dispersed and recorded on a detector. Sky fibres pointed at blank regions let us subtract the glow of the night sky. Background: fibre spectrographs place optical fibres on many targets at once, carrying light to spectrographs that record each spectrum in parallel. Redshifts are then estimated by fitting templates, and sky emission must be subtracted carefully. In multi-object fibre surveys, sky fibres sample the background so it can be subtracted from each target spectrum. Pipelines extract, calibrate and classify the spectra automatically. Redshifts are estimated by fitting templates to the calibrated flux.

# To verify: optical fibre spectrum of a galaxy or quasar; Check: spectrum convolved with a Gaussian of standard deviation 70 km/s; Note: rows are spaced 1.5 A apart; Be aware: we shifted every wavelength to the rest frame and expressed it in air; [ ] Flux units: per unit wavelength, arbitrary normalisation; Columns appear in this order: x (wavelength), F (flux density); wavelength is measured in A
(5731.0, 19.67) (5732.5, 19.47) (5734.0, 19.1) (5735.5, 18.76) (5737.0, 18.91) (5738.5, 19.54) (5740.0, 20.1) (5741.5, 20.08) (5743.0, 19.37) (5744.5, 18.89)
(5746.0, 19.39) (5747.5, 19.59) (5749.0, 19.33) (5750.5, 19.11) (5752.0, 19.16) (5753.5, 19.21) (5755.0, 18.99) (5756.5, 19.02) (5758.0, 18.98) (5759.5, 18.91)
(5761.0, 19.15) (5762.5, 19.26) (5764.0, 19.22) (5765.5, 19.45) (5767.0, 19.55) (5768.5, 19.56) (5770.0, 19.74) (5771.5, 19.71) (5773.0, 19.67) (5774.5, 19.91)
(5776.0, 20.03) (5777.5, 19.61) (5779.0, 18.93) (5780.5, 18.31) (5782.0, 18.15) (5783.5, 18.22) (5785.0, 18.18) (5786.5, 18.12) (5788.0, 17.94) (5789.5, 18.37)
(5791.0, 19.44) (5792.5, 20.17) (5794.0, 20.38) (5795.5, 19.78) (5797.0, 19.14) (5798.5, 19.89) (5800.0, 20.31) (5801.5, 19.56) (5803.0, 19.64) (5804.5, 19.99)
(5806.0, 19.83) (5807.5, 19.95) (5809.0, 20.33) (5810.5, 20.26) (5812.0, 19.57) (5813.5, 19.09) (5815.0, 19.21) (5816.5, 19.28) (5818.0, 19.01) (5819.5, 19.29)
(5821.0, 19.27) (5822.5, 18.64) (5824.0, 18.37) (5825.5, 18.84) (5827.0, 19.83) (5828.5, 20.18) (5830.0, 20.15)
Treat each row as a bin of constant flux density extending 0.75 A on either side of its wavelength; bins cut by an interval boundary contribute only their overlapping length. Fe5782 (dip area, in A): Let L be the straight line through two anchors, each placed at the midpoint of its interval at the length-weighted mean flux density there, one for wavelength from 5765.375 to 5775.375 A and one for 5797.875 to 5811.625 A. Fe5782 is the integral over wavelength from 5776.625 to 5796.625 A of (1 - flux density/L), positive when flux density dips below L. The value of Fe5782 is 0.9 A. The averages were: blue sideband 19.7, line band 18.9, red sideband 20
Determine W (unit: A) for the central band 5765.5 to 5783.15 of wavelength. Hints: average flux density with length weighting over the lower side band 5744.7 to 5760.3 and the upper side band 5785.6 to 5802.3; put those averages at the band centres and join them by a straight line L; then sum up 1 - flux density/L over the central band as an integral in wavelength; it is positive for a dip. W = -0.1 A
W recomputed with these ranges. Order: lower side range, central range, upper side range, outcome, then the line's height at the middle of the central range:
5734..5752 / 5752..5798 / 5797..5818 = 0.8 A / 19.5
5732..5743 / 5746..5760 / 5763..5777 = 0.3 A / 19.5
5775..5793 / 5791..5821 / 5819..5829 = -1.1 A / 19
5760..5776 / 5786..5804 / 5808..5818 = 0.1 A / 19.6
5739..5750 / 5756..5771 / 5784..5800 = 0.1 A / 19.4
